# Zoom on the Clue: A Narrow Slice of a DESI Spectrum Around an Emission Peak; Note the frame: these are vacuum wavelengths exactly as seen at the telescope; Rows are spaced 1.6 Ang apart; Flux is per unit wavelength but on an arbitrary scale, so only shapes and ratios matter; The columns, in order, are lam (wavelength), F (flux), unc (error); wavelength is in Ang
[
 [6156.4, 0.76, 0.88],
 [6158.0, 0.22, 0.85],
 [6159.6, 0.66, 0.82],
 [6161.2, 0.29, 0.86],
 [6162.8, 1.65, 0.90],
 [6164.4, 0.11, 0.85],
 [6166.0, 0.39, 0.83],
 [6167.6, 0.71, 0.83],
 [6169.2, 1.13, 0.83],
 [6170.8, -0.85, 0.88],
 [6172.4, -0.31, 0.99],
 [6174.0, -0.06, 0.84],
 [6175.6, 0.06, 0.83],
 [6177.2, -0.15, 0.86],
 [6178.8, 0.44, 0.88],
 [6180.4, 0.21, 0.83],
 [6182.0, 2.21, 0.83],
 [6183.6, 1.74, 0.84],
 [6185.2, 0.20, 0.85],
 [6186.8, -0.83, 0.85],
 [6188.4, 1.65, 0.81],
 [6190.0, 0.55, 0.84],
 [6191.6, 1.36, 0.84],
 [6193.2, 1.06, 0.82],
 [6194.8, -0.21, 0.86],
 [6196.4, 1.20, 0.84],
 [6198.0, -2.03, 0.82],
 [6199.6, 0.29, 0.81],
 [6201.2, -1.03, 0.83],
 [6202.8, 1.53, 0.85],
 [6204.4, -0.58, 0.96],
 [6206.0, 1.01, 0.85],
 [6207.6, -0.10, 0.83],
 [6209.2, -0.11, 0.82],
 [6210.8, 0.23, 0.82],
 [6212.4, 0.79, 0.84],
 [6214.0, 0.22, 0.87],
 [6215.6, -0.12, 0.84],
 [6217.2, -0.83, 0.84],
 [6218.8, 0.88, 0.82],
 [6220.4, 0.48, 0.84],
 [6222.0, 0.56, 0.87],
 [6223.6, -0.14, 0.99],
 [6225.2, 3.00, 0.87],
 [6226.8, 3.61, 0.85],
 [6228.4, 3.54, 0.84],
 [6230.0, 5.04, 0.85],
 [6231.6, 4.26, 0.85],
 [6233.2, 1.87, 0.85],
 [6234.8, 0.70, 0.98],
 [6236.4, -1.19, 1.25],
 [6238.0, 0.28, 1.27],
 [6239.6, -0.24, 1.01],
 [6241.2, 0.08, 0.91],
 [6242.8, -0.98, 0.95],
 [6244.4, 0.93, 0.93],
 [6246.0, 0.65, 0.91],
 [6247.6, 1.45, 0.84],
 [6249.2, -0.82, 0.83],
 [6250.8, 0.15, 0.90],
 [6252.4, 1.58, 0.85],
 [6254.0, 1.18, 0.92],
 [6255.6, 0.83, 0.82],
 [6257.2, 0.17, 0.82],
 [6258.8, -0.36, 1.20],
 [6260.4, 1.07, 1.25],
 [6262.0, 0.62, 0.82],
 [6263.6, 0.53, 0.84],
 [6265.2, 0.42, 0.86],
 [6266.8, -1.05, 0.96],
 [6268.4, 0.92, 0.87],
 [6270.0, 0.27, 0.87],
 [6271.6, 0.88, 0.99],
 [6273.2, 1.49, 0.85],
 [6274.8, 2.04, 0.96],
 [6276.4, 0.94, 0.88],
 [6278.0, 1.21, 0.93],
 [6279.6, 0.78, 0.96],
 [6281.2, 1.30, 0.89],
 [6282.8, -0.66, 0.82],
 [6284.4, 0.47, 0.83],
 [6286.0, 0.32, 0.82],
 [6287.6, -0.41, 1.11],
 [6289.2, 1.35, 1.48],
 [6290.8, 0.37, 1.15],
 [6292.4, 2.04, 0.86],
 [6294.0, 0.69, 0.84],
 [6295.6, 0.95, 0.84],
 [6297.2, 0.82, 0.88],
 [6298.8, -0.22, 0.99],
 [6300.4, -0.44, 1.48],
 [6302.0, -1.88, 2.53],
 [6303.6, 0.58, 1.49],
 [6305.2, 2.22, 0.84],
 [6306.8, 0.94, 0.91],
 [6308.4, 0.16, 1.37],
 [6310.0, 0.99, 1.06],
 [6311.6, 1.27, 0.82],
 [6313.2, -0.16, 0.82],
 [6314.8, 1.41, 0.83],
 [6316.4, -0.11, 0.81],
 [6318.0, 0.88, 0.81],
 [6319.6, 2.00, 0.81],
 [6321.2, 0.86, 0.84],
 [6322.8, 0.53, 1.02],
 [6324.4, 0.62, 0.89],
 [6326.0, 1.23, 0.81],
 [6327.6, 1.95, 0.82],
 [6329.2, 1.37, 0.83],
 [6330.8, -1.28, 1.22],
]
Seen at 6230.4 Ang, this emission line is [O II] 3727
